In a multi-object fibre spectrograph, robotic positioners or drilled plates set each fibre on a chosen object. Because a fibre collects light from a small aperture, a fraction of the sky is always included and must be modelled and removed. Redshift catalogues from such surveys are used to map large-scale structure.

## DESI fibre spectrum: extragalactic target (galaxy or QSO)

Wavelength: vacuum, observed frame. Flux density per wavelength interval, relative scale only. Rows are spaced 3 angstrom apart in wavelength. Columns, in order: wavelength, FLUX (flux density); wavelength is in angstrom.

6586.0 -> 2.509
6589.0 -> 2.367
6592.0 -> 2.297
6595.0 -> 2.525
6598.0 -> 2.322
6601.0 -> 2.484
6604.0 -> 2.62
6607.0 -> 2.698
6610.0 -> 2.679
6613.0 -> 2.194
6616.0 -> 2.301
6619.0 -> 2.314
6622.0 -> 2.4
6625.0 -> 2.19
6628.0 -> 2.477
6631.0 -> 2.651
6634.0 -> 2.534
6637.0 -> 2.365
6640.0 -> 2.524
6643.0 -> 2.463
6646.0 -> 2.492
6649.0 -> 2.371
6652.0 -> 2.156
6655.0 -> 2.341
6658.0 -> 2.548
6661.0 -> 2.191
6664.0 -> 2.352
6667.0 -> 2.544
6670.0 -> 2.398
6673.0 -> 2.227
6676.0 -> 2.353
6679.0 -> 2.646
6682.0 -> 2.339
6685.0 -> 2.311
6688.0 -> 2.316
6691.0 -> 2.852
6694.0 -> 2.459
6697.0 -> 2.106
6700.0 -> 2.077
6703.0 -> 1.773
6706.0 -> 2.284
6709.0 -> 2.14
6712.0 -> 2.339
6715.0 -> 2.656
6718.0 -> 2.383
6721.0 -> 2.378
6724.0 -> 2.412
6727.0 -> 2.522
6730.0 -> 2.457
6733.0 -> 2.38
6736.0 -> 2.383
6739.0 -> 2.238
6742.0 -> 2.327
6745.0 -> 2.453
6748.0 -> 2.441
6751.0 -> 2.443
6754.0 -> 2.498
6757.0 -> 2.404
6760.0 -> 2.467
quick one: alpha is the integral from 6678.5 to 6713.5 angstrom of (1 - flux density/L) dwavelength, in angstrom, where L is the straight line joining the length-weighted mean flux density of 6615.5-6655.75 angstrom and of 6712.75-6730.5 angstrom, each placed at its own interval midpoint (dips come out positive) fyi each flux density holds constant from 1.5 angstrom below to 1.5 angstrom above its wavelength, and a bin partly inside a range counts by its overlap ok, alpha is 2.2 angstrom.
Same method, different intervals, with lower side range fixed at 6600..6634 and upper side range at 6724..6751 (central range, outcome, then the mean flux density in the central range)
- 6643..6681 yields 0.8 angstrom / 2.39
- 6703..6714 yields 1.0 angstrom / 2.21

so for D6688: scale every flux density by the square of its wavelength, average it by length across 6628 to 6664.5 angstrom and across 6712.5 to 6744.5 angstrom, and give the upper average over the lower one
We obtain 1.02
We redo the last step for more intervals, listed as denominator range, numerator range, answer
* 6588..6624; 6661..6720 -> 0.99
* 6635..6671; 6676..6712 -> 0.97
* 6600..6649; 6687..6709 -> 0.94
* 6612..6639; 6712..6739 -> 1.05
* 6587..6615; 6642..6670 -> 0.98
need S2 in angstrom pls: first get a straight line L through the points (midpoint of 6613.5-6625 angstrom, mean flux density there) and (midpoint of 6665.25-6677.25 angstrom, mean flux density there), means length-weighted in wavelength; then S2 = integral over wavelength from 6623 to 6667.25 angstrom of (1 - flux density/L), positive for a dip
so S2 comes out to -1.3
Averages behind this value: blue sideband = 2.31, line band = 2.41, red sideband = 2.38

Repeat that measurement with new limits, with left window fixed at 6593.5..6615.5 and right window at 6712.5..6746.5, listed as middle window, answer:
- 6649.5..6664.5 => 0.86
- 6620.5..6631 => 0.35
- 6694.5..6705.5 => 1.71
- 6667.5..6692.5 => 0.12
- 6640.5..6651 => 0.14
